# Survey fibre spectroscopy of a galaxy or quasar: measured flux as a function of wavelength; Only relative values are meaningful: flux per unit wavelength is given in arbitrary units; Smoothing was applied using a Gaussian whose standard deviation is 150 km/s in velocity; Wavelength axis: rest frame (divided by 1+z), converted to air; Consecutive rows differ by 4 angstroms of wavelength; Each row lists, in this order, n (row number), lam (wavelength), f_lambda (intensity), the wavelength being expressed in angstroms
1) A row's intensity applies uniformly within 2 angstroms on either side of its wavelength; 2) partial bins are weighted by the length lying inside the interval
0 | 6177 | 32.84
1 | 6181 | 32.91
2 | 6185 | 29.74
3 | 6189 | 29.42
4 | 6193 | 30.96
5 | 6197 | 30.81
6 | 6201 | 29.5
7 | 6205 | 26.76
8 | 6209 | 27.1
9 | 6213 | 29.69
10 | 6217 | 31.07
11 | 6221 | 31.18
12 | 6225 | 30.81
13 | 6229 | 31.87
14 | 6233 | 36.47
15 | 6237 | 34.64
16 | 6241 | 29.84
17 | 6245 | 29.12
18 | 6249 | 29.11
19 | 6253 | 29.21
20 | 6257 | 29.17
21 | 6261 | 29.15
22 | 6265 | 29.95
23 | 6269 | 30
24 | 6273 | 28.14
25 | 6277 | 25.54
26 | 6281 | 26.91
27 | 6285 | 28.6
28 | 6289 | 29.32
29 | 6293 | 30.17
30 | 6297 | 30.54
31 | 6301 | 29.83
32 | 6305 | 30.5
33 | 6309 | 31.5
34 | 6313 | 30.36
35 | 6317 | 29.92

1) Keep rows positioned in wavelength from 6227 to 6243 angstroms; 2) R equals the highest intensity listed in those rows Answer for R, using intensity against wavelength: 36.47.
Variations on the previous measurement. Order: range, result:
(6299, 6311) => 31.5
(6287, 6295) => 30.17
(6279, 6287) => 28.6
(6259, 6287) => 30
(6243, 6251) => 29.12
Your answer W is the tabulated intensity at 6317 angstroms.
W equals 29.92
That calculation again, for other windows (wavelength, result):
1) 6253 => 29.21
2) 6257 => 29.17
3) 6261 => 29.15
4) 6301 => 29.83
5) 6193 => 30.96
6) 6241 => 29.84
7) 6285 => 28.6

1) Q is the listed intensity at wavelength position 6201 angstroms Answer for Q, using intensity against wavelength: 29.5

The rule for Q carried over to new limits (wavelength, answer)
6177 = 32.84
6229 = 31.87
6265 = 29.95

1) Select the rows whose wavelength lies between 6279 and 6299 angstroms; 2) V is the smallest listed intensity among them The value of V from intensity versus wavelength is 26.91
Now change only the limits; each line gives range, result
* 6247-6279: 25.54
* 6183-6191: 29.42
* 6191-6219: 26.76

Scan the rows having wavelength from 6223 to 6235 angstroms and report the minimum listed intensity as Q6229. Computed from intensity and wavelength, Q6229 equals 30.81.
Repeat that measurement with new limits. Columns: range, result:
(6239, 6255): 29.11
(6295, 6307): 29.83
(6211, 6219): 29.69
